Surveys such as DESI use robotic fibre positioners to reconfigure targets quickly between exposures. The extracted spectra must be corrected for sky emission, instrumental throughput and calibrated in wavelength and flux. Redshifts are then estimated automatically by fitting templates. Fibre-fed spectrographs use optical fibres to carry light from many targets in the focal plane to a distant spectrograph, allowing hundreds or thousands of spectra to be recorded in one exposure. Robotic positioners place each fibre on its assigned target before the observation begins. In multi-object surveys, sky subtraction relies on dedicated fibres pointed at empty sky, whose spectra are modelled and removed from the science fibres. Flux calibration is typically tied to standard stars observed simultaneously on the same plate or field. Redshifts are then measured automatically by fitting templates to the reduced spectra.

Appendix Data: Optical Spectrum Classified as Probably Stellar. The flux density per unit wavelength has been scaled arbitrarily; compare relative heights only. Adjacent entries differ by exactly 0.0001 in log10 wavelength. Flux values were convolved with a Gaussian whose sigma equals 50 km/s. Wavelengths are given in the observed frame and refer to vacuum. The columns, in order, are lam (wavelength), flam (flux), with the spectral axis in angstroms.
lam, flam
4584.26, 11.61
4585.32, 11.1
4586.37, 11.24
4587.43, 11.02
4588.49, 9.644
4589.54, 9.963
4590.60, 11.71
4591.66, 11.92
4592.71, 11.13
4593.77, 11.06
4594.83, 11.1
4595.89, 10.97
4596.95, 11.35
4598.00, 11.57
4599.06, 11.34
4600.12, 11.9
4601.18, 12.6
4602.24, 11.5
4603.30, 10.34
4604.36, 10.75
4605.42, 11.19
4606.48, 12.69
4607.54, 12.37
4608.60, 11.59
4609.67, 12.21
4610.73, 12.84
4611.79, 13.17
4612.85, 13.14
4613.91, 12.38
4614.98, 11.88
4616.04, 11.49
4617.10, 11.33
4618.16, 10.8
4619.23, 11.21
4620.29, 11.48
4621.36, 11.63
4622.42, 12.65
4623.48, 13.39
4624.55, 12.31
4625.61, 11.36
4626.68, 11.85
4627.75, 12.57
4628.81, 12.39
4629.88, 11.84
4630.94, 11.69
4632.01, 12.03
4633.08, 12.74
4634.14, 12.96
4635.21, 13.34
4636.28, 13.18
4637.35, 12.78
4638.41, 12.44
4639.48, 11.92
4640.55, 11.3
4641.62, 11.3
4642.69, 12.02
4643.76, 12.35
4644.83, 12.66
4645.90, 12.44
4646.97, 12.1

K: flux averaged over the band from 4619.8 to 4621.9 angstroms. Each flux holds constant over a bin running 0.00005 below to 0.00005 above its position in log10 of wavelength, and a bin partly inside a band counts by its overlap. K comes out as 11.6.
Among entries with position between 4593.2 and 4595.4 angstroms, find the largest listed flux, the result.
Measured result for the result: 11.1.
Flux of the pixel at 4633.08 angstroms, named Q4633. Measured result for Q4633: 12.74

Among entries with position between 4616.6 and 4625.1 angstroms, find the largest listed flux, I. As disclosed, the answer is 13.39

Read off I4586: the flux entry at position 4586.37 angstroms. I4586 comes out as 11.24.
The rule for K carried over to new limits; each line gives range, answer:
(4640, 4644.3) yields 11.7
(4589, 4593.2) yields 11.2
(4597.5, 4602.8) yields 11.8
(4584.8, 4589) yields 10.8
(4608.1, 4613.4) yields 12.6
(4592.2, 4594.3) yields 11.1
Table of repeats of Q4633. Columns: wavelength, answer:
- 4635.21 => 13.34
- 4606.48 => 12.69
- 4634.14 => 12.96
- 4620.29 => 11.48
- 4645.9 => 12.44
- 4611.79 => 13.17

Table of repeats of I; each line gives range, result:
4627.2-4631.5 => 12.57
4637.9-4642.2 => 12.44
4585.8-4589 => 11.24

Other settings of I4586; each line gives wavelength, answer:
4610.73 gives 12.84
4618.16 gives 10.8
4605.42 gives 11.19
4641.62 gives 11.3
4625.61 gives 11.36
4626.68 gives 11.85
